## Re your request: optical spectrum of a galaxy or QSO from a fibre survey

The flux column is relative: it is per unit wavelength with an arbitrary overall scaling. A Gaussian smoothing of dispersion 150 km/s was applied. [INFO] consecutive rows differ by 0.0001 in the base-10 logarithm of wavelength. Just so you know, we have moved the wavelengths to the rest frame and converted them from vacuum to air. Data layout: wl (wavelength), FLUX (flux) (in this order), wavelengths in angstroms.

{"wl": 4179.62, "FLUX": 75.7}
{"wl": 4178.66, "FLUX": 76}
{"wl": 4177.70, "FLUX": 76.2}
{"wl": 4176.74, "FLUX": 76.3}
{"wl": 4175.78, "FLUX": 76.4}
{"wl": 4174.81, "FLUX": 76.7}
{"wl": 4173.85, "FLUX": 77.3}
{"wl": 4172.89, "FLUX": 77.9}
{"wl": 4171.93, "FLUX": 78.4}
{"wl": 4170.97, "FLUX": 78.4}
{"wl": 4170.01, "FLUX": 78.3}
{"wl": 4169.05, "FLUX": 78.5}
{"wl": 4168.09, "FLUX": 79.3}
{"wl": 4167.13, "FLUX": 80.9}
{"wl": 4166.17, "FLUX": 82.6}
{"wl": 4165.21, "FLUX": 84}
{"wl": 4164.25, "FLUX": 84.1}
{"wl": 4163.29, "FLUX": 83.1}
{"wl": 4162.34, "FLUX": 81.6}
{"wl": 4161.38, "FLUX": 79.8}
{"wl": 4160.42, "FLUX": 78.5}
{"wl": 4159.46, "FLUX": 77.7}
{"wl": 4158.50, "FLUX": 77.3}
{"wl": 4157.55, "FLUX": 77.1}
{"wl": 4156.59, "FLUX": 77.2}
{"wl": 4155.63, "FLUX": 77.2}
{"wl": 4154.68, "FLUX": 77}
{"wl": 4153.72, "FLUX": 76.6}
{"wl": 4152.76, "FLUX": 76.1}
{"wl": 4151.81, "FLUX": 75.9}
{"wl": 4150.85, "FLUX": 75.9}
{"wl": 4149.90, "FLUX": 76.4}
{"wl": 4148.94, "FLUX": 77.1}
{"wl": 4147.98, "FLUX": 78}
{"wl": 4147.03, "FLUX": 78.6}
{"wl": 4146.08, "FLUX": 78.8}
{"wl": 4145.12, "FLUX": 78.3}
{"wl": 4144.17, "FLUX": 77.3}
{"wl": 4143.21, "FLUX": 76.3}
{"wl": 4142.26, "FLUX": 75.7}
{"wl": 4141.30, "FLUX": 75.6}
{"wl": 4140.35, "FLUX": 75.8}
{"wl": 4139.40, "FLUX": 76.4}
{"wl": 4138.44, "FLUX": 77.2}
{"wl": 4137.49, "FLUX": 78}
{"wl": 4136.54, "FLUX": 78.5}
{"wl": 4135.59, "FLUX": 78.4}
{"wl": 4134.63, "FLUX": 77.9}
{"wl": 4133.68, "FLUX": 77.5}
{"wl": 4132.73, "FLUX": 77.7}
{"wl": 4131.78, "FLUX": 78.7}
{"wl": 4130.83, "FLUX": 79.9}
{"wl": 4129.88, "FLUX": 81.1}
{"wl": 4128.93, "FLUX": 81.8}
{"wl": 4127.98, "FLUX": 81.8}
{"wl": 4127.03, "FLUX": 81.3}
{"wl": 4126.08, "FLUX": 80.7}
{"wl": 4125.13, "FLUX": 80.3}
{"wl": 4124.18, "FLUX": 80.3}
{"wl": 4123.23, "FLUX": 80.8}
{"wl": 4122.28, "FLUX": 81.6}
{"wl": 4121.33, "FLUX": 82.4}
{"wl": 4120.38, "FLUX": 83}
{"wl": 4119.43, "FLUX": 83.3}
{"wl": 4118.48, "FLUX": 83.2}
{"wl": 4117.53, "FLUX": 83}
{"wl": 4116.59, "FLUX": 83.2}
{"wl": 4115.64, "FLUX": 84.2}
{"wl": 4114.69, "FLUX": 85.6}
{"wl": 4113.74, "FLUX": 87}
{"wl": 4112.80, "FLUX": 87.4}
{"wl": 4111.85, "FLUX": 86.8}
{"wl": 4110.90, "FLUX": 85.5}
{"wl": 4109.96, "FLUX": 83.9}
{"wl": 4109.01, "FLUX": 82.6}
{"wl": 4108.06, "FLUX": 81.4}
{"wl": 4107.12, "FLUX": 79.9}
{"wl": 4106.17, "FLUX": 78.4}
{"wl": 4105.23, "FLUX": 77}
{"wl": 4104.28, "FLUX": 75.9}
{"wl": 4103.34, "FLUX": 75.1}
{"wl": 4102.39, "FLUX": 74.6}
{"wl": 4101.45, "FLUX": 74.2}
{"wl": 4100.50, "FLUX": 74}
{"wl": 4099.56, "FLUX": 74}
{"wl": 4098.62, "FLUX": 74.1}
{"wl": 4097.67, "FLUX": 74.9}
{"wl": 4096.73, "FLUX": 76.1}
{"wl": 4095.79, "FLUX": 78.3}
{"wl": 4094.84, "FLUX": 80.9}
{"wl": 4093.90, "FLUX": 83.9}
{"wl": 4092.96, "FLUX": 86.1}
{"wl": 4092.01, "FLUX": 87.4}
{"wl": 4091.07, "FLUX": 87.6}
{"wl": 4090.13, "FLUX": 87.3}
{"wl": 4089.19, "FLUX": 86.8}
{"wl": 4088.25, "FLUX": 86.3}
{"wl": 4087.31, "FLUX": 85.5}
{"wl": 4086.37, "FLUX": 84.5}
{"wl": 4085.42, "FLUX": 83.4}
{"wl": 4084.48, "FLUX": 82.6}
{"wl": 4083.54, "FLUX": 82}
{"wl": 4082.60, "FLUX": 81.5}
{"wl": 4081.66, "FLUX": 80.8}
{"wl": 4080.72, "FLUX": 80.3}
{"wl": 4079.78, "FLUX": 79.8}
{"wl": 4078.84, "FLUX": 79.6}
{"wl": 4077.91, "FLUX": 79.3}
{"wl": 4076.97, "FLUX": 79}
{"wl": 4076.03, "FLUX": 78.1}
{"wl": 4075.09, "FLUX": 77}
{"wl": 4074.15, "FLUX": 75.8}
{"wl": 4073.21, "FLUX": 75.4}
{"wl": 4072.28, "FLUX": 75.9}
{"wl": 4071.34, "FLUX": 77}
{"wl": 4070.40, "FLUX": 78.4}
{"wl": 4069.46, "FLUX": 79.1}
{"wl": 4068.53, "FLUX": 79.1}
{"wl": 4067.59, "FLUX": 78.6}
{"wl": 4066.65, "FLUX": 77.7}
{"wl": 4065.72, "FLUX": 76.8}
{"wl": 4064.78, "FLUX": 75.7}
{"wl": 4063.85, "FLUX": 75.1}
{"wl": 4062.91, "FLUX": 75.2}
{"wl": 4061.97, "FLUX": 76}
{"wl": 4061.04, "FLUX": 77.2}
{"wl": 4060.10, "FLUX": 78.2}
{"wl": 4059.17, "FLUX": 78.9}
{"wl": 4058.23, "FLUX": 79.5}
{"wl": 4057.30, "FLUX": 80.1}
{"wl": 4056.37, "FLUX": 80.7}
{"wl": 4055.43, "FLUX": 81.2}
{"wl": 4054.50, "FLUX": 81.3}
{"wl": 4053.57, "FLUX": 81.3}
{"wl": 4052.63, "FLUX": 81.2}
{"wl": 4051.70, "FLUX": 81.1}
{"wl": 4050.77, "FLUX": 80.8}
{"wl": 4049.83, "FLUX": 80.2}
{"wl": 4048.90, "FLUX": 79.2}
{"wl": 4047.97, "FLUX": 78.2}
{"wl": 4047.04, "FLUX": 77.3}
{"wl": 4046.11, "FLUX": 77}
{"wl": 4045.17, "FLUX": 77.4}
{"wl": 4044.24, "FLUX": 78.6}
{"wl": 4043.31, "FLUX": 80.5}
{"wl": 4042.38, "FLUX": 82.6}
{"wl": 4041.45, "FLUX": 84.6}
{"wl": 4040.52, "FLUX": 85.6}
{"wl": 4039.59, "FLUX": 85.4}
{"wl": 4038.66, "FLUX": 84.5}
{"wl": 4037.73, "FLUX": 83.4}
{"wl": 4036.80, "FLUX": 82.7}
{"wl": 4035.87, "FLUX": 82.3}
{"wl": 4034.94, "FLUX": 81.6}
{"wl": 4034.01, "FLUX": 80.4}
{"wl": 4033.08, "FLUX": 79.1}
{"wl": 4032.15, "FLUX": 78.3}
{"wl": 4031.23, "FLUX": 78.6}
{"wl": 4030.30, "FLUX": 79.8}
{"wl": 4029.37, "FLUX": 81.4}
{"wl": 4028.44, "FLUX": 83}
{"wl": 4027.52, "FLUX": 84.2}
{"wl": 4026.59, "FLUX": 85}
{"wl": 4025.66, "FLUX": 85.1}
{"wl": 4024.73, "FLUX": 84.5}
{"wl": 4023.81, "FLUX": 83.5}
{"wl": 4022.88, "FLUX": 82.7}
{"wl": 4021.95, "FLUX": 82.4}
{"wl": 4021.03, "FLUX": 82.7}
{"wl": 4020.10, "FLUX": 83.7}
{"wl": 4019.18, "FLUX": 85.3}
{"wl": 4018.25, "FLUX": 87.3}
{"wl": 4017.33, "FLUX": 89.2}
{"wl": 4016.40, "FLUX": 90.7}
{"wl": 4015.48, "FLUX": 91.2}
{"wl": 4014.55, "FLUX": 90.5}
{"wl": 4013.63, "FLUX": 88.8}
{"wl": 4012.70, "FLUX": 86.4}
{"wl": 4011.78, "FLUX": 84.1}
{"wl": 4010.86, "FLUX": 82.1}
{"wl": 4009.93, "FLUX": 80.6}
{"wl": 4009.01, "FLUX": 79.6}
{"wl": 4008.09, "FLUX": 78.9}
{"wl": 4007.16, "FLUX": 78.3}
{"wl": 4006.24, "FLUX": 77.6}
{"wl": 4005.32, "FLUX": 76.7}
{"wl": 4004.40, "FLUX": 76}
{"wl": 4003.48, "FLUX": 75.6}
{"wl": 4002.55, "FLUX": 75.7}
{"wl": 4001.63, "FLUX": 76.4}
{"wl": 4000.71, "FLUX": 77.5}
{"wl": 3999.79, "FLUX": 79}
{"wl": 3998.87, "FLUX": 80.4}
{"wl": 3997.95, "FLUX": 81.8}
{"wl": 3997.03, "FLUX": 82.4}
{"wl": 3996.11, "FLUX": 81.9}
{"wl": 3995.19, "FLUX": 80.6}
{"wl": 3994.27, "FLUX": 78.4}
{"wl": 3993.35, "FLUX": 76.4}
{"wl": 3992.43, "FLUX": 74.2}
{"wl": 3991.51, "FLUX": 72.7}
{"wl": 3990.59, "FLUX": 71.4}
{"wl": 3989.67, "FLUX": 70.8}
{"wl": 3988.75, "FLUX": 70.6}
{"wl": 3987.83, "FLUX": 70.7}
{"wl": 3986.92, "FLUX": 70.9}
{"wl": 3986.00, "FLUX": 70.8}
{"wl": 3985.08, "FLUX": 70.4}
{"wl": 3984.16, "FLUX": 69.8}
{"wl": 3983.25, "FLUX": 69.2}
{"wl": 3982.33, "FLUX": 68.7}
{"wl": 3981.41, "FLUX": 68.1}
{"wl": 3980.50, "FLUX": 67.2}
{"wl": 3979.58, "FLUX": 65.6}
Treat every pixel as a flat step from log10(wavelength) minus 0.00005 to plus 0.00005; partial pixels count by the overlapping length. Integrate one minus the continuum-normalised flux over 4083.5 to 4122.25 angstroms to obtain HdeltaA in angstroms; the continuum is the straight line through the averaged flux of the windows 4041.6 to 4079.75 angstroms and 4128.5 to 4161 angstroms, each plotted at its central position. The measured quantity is -1.8 angstroms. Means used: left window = 78.6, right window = 77.6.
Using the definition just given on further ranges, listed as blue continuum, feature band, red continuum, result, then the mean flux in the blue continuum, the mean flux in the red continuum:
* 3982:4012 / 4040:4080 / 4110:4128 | 0.5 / 76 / 83.3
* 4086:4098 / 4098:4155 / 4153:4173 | 1.6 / 83.6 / 79.3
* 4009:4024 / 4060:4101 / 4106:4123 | 2.2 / 85.5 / 83.5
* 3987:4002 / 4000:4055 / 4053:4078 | -3.3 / 76.5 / 78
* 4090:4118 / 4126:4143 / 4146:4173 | 0.3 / 80.9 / 78.7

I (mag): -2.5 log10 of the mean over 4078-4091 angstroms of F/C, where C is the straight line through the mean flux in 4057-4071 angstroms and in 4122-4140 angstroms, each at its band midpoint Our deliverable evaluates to -0.067 mag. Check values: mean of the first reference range 77.7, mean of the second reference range 79.4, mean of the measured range 83.2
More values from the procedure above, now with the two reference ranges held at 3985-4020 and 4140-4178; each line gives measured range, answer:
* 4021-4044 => -0.05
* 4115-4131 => -0.05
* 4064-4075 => 0.02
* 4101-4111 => 0.00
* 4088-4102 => -0.03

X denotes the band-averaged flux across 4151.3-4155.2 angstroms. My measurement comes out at 76.4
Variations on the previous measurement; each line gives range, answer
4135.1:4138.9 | 78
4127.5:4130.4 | 81.6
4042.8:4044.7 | 79.7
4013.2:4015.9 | 90.1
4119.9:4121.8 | 82.6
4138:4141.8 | 76.1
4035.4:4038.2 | 82.7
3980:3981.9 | 67.6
